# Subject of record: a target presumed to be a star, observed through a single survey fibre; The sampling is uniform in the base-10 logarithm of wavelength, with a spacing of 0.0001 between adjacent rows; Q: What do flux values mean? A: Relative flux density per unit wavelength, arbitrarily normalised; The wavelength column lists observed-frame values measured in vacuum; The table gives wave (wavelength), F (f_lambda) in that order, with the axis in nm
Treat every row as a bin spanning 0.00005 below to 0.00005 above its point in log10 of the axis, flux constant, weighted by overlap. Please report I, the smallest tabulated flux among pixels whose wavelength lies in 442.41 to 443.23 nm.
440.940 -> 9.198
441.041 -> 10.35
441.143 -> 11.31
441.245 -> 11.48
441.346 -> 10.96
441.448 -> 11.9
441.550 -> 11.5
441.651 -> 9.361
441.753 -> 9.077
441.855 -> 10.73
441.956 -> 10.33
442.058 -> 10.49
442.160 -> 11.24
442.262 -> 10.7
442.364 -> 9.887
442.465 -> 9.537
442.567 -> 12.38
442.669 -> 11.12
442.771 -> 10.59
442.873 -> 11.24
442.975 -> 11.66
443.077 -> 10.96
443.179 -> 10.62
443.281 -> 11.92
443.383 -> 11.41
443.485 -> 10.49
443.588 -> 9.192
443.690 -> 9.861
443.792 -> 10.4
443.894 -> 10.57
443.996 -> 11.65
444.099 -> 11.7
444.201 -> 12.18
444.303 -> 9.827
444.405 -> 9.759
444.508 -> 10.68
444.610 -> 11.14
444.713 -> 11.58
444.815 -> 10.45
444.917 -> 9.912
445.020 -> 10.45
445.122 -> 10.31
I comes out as 9.537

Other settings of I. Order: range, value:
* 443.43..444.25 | 9.192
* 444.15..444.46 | 9.759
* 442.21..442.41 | 9.887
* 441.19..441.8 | 9.077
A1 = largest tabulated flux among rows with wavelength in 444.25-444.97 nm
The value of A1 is 11.58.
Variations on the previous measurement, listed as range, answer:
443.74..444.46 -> 12.18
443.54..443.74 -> 9.861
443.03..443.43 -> 11.92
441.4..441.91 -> 11.9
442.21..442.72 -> 12.38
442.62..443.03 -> 11.66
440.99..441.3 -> 11.48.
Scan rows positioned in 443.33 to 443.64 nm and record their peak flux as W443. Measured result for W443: 11.41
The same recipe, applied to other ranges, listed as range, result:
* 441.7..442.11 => 10.73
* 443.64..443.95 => 10.57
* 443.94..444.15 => 11.7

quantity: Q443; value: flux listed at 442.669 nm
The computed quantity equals 11.12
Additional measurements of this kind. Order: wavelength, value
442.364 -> 9.887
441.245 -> 11.48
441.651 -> 9.361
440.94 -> 9.198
